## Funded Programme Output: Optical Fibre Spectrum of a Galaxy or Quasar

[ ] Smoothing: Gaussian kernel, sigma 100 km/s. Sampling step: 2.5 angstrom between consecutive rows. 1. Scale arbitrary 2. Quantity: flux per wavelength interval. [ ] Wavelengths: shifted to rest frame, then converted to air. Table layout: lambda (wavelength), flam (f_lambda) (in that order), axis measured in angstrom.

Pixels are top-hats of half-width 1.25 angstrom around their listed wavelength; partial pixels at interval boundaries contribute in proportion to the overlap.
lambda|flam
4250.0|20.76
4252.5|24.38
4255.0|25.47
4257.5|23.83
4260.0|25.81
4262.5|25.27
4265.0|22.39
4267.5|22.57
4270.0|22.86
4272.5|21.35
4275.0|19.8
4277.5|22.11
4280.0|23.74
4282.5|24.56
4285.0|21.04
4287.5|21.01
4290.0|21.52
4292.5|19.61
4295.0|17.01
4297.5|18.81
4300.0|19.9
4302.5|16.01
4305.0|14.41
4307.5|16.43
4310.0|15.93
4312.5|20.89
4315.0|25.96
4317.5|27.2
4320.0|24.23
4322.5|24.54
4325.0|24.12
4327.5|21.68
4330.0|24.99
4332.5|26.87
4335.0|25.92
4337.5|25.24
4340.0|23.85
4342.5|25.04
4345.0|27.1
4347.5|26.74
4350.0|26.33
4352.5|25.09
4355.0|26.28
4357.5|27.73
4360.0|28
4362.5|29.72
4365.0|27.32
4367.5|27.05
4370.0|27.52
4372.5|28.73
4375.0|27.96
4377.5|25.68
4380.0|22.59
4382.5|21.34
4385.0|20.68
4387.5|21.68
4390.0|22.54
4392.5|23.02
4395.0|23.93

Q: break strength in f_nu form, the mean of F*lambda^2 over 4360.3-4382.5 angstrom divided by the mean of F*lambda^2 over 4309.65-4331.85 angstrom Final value 1.16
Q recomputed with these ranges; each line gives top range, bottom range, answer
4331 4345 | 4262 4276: 1.18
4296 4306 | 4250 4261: 0.73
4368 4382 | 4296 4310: 1.60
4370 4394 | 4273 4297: 1.19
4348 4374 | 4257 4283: 1.24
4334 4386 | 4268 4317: 1.32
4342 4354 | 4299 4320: 1.34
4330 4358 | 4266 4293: 1.22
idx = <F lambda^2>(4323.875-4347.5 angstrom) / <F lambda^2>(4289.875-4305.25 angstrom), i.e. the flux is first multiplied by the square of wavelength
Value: 1.4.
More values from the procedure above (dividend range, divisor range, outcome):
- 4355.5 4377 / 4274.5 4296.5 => 1.37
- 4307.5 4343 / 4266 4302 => 1.15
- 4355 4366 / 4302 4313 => 1.74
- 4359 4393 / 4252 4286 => 1.14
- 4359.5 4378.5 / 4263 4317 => 1.40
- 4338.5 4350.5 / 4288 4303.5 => 1.39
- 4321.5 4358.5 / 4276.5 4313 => 1.33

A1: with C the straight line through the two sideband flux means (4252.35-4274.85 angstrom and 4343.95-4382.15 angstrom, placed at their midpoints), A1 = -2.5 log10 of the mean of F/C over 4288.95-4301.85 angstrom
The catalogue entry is 0.27 mag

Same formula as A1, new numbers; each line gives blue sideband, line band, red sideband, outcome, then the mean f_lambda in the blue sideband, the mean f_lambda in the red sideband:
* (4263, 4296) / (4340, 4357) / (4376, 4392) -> -0.170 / 21.6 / 22.5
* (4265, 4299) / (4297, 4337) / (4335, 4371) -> 0.101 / 21.3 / 26.6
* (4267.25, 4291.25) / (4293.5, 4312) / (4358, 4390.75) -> 0.315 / 22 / 25.5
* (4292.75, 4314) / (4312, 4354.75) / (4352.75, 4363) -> -0.101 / 17.6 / 27.5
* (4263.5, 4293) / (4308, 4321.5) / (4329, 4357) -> 0.077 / 22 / 25.8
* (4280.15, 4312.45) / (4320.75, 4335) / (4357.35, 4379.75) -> -0.082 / 19.1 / 27.5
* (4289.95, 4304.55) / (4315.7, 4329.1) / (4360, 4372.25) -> -0.123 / 18.3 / 28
